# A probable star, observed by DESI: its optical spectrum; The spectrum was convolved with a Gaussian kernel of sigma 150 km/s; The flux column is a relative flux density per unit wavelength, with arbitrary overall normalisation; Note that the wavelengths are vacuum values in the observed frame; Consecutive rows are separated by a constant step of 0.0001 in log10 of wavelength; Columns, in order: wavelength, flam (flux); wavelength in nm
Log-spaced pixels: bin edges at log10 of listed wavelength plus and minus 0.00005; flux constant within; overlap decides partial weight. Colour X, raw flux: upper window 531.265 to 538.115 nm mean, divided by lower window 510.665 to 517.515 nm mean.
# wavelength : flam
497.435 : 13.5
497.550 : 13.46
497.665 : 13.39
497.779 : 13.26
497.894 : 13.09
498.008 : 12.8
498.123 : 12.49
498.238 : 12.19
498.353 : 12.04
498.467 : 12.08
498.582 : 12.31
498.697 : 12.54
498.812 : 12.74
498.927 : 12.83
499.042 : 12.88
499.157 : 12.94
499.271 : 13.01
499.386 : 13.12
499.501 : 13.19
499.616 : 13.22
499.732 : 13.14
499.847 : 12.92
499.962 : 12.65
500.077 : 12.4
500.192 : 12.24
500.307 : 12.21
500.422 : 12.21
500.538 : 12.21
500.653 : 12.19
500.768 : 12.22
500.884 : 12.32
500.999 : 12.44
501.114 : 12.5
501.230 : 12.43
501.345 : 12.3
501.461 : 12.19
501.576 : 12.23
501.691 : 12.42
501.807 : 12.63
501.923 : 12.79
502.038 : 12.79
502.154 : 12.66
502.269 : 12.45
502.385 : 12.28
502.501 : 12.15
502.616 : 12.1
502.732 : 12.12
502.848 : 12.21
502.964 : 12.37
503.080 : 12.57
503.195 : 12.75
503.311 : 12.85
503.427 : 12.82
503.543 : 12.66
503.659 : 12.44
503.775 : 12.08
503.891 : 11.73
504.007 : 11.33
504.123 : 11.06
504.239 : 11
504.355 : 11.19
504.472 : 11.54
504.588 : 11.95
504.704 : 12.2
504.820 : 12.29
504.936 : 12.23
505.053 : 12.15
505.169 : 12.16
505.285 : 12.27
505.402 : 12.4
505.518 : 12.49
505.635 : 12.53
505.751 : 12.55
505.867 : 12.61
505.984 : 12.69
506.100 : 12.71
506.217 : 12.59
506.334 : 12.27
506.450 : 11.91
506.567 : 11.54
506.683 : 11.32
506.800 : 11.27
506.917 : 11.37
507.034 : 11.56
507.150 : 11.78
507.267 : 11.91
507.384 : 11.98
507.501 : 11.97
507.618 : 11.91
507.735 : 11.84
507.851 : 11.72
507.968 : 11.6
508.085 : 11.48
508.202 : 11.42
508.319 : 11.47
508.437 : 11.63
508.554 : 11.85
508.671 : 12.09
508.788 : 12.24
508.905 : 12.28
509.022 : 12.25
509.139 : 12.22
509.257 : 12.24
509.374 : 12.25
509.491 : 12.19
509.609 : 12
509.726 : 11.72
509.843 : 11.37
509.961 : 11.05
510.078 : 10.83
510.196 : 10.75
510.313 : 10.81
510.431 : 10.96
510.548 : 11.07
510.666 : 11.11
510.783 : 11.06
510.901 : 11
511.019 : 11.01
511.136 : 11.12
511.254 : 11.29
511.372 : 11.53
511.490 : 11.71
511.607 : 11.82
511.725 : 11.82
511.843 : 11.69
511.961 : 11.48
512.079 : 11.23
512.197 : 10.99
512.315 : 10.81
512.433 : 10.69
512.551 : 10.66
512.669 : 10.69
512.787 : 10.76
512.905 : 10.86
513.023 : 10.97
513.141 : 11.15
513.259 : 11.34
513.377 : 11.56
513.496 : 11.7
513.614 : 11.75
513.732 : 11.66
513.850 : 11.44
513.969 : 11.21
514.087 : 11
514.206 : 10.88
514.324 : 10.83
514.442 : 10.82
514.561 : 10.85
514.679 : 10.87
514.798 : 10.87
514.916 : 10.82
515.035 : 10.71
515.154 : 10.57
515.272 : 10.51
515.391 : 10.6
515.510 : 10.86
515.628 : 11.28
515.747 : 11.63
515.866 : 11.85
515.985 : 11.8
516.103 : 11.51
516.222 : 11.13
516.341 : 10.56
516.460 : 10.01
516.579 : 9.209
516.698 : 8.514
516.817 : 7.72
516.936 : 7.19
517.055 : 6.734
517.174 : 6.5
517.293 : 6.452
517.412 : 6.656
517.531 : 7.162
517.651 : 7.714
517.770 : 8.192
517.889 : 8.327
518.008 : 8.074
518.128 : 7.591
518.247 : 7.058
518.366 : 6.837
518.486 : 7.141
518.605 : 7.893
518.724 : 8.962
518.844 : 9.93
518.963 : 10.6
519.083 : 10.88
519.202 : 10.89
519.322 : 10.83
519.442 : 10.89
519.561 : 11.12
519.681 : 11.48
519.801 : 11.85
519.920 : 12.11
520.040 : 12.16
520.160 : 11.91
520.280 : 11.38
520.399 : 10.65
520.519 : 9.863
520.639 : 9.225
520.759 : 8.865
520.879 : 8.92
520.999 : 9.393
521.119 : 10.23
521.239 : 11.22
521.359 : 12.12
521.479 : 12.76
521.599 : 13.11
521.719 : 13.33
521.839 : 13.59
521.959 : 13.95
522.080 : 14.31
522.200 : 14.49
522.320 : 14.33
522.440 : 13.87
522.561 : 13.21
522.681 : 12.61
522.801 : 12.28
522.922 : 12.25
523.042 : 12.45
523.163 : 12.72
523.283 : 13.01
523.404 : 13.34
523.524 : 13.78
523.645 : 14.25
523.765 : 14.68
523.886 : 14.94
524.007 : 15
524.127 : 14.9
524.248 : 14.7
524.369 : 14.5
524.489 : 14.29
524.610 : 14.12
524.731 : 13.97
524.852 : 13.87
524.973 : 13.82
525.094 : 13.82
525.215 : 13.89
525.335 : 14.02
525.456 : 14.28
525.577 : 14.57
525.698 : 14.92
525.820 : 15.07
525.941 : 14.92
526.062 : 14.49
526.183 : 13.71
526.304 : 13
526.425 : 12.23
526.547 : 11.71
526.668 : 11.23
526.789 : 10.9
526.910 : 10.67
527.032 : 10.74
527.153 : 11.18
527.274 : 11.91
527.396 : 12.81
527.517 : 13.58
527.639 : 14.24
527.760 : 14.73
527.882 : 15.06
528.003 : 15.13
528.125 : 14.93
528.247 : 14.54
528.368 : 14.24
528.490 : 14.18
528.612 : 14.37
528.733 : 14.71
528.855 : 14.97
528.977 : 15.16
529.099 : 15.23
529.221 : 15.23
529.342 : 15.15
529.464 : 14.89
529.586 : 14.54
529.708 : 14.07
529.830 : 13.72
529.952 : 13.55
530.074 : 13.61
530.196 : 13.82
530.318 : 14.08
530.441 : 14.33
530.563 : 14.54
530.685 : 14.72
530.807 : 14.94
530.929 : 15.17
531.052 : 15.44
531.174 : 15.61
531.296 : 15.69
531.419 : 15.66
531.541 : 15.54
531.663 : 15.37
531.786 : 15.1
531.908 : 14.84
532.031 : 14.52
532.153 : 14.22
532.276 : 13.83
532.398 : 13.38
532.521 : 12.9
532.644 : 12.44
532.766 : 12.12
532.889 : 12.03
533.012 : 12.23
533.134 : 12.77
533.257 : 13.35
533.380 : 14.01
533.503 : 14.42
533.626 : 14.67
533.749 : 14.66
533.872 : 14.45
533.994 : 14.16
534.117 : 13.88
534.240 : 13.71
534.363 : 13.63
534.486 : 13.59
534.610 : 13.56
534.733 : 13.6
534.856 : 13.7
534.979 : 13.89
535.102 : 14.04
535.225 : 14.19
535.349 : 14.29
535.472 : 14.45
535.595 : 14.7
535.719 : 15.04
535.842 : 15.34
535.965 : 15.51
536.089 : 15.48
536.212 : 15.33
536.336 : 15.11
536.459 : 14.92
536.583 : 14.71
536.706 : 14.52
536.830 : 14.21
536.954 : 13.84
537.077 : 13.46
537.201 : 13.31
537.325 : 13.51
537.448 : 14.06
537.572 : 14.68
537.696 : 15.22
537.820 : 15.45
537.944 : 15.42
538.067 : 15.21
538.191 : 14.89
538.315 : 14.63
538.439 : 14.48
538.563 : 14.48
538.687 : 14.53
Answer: 1.35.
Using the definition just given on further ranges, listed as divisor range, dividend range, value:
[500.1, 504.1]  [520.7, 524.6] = 1.06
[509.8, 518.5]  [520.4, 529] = 1.29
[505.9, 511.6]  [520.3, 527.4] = 1.11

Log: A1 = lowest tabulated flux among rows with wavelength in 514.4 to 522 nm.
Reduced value 6.452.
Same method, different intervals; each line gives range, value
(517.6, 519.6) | 6.837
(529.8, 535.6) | 12.03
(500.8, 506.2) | 11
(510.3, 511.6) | 10.81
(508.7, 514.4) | 10.66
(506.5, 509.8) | 11.27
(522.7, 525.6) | 12.25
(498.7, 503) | 12.1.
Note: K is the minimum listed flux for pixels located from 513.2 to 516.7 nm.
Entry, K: 8.514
